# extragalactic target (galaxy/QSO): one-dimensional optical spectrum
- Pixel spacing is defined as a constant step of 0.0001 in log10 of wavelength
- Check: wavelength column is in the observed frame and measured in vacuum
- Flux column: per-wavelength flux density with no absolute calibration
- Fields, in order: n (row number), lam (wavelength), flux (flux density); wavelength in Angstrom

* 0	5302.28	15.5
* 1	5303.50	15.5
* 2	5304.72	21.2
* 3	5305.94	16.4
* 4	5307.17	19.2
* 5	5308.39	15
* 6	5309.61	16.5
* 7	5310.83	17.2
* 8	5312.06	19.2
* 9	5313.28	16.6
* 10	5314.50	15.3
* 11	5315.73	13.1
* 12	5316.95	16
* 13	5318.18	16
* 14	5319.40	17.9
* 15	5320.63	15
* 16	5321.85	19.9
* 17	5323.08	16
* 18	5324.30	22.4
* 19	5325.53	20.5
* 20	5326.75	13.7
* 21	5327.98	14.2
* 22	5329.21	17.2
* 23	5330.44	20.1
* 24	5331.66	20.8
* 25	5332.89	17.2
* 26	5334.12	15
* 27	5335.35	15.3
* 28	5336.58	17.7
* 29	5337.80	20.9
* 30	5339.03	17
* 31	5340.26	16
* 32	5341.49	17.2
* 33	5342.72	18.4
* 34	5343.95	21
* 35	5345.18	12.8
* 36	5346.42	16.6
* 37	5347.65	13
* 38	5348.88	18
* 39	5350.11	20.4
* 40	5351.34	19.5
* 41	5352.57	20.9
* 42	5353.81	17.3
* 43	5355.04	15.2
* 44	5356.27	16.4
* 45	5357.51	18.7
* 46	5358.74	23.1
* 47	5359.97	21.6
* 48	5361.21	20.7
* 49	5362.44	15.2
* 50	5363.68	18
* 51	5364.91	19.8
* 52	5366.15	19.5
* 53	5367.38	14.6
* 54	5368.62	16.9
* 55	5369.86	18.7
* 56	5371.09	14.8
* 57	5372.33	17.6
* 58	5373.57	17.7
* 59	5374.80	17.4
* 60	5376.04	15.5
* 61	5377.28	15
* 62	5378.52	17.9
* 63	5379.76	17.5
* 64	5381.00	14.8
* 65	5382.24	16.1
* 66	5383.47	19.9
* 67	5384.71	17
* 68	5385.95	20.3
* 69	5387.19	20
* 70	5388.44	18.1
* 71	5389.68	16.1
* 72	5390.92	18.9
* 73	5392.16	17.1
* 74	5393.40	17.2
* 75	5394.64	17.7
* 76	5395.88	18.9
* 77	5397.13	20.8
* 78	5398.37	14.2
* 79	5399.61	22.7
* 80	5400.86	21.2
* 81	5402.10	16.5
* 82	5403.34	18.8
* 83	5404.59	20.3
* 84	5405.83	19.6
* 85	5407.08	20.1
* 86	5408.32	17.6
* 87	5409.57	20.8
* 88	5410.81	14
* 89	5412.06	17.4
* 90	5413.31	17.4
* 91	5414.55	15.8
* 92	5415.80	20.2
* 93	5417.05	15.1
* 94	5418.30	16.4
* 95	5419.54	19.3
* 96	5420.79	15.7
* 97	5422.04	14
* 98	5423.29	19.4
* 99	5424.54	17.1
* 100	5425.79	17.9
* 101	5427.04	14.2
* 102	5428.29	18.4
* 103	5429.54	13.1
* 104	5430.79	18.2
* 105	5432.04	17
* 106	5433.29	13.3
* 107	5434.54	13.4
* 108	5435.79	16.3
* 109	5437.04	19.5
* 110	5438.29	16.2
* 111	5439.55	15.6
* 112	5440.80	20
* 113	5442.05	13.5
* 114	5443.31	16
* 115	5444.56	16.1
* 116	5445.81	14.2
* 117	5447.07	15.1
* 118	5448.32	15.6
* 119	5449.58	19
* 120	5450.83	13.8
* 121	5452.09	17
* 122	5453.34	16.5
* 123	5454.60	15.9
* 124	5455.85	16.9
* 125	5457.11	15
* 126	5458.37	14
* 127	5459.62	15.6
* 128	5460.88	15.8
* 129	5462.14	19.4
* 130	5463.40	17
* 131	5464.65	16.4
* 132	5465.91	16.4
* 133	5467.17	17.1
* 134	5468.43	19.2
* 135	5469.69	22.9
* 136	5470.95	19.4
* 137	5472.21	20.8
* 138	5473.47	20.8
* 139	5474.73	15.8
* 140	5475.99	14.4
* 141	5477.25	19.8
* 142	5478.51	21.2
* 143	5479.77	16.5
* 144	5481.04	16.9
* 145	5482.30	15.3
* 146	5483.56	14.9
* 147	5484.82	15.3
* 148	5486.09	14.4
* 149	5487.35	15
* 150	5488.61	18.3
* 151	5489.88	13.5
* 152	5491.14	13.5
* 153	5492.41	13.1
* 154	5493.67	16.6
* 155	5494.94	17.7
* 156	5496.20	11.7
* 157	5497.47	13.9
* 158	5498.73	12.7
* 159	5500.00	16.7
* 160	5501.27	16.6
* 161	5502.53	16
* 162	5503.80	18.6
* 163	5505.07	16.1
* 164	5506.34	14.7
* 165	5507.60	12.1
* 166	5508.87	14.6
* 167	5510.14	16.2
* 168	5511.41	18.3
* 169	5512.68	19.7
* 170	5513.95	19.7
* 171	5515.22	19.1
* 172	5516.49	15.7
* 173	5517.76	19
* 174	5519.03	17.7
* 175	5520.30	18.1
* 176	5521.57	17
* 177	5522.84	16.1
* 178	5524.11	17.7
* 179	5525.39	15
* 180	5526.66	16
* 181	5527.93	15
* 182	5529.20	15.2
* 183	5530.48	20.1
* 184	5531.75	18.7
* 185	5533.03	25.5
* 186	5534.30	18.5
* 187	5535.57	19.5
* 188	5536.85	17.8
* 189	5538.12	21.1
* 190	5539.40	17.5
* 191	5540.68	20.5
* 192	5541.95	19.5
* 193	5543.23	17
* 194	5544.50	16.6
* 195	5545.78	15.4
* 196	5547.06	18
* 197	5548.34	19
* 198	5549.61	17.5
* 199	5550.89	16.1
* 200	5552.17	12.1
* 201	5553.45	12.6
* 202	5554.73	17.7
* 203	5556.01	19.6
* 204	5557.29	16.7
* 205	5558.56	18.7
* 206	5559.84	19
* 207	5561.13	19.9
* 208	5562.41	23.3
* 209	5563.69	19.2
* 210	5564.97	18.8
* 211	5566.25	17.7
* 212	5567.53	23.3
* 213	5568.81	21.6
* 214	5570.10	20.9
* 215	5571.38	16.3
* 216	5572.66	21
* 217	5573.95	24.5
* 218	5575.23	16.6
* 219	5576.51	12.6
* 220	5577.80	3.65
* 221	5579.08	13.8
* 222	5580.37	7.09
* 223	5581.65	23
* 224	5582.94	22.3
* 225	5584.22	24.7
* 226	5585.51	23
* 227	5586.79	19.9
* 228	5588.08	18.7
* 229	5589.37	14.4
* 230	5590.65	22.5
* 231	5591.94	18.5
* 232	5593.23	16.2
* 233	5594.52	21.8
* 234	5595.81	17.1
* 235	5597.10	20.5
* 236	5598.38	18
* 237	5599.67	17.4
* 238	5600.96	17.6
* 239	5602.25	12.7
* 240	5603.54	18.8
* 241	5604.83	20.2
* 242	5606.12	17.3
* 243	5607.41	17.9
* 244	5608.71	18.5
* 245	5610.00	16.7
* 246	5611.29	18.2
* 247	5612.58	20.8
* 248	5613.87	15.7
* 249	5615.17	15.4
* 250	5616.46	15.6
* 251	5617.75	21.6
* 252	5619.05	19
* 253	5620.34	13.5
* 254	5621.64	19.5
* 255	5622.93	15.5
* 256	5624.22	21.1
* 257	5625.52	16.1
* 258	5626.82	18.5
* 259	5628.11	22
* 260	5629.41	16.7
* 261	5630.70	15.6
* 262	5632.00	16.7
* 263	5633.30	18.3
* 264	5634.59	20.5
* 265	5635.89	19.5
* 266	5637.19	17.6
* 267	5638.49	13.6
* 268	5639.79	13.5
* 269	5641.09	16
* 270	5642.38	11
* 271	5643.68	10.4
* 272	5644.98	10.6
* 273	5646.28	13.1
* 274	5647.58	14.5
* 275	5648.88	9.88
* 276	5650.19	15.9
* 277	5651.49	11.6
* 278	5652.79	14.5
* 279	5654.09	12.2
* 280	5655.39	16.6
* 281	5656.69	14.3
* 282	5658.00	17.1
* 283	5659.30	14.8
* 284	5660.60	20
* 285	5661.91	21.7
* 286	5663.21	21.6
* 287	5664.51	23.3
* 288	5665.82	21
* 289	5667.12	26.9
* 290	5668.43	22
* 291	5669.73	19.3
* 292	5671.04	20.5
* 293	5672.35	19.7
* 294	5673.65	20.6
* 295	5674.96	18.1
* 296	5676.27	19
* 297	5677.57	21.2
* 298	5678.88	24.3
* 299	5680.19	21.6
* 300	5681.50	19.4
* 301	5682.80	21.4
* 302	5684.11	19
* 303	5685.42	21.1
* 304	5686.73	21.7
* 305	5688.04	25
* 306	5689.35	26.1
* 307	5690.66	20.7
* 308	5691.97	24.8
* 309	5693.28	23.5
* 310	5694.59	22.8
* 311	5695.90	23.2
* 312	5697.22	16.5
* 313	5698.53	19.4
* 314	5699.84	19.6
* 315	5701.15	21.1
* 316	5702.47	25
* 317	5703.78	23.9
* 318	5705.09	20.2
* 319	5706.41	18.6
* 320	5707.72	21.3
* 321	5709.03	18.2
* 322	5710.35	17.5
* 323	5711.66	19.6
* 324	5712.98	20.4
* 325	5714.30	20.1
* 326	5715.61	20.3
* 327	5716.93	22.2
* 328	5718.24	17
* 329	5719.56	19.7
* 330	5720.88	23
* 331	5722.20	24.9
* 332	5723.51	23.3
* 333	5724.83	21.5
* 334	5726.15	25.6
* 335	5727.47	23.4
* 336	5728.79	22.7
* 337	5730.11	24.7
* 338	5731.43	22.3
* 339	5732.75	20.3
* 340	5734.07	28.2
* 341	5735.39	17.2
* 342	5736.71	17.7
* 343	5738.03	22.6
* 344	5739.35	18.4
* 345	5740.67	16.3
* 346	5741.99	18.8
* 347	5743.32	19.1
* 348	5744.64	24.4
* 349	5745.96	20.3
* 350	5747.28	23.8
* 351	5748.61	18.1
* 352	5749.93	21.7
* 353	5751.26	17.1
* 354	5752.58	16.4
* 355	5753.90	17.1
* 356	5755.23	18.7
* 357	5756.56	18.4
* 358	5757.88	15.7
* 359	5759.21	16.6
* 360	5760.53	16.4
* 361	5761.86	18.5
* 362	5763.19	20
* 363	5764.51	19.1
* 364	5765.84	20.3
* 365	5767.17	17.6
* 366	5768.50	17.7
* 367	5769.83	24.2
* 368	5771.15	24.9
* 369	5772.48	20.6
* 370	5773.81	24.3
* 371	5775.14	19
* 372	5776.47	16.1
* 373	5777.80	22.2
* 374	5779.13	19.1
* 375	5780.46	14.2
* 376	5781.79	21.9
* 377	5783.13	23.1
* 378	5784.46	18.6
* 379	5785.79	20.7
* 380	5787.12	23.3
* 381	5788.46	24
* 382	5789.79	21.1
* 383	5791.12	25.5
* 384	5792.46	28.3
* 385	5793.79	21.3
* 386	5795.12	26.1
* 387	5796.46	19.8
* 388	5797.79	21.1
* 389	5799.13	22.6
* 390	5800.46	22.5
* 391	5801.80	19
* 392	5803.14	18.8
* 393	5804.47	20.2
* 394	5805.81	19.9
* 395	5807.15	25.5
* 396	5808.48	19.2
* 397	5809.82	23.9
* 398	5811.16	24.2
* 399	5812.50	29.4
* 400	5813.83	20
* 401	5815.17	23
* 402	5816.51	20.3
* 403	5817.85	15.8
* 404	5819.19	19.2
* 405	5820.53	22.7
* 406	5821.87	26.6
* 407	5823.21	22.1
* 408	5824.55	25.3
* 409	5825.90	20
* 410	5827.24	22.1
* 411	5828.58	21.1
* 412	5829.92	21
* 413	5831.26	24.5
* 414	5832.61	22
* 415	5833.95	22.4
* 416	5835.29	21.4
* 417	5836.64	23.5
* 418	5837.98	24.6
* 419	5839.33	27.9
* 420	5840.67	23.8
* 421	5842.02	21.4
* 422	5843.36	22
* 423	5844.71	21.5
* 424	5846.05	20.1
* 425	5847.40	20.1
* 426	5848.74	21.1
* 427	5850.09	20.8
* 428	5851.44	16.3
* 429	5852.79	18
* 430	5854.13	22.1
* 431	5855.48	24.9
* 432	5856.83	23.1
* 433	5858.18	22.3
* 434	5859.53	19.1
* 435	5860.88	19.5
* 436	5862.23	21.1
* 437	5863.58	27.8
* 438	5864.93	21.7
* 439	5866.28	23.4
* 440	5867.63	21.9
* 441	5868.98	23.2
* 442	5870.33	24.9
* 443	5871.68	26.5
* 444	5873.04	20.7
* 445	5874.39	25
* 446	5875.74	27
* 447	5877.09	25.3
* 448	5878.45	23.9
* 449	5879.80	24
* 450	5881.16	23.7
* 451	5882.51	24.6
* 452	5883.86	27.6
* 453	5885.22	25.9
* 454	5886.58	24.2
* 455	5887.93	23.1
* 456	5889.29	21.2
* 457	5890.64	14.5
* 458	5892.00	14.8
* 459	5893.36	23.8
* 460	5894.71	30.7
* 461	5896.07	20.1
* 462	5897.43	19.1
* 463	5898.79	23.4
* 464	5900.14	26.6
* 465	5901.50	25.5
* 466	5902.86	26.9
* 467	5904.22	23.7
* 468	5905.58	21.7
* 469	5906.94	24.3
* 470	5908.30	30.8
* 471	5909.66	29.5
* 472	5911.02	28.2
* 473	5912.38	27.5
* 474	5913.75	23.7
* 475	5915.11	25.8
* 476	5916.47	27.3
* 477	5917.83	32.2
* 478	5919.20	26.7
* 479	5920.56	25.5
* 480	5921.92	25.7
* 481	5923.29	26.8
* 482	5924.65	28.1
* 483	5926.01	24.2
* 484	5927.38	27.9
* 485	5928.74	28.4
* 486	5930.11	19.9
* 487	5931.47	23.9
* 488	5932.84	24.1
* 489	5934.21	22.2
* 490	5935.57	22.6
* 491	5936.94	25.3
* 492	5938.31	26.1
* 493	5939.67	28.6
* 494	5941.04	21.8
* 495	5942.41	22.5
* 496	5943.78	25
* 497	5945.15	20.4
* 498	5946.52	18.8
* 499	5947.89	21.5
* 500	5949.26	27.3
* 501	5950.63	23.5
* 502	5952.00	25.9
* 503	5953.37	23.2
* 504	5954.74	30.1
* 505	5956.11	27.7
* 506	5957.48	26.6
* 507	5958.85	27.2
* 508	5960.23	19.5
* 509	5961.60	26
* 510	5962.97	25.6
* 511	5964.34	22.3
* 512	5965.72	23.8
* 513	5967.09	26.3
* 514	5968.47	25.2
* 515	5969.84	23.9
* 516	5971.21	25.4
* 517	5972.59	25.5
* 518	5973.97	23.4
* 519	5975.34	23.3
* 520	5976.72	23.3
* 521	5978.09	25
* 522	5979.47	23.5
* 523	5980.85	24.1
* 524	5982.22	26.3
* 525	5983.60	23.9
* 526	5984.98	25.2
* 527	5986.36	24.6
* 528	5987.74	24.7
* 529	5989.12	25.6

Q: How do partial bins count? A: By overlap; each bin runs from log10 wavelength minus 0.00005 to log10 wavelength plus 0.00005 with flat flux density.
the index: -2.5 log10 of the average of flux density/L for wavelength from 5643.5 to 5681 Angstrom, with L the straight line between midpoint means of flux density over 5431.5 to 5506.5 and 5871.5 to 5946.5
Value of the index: 0.12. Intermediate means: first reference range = 16.3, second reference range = 24.6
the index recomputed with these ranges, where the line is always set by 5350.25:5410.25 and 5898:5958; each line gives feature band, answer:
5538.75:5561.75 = 0.17 mag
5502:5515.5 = 0.19 mag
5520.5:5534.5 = 0.14 mag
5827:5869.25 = 0.11 mag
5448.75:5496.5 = 0.17 mag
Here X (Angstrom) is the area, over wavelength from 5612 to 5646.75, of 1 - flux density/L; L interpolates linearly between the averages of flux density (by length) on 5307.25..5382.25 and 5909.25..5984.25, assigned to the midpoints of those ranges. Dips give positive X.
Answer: 7.3 Angstrom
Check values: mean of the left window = 17.4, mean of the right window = 25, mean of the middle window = 16.6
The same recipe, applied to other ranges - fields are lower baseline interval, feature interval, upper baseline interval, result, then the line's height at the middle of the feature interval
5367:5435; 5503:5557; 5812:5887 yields 4.3 Angstrom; 18.9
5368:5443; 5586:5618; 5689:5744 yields 2.8 Angstrom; 19.8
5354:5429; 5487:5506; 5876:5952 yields 3.8 Angstrom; 19.2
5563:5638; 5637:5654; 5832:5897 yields 5.2 Angstrom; 18.9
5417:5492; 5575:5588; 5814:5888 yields 1.2 Angstrom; 18.5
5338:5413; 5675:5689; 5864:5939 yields 0.3 Angstrom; 21.9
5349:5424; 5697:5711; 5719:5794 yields 0.1 Angstrom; 20.3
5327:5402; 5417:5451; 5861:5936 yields 4.4 Angstrom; 18.7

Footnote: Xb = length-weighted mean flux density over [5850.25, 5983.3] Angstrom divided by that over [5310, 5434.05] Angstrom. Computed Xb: 1.38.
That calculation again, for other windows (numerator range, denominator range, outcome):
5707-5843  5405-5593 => 1.23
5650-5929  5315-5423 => 1.23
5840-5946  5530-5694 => 1.30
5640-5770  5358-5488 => 1.13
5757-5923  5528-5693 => 1.24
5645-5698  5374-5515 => 1.15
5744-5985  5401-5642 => 1.32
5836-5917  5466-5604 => 1.34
